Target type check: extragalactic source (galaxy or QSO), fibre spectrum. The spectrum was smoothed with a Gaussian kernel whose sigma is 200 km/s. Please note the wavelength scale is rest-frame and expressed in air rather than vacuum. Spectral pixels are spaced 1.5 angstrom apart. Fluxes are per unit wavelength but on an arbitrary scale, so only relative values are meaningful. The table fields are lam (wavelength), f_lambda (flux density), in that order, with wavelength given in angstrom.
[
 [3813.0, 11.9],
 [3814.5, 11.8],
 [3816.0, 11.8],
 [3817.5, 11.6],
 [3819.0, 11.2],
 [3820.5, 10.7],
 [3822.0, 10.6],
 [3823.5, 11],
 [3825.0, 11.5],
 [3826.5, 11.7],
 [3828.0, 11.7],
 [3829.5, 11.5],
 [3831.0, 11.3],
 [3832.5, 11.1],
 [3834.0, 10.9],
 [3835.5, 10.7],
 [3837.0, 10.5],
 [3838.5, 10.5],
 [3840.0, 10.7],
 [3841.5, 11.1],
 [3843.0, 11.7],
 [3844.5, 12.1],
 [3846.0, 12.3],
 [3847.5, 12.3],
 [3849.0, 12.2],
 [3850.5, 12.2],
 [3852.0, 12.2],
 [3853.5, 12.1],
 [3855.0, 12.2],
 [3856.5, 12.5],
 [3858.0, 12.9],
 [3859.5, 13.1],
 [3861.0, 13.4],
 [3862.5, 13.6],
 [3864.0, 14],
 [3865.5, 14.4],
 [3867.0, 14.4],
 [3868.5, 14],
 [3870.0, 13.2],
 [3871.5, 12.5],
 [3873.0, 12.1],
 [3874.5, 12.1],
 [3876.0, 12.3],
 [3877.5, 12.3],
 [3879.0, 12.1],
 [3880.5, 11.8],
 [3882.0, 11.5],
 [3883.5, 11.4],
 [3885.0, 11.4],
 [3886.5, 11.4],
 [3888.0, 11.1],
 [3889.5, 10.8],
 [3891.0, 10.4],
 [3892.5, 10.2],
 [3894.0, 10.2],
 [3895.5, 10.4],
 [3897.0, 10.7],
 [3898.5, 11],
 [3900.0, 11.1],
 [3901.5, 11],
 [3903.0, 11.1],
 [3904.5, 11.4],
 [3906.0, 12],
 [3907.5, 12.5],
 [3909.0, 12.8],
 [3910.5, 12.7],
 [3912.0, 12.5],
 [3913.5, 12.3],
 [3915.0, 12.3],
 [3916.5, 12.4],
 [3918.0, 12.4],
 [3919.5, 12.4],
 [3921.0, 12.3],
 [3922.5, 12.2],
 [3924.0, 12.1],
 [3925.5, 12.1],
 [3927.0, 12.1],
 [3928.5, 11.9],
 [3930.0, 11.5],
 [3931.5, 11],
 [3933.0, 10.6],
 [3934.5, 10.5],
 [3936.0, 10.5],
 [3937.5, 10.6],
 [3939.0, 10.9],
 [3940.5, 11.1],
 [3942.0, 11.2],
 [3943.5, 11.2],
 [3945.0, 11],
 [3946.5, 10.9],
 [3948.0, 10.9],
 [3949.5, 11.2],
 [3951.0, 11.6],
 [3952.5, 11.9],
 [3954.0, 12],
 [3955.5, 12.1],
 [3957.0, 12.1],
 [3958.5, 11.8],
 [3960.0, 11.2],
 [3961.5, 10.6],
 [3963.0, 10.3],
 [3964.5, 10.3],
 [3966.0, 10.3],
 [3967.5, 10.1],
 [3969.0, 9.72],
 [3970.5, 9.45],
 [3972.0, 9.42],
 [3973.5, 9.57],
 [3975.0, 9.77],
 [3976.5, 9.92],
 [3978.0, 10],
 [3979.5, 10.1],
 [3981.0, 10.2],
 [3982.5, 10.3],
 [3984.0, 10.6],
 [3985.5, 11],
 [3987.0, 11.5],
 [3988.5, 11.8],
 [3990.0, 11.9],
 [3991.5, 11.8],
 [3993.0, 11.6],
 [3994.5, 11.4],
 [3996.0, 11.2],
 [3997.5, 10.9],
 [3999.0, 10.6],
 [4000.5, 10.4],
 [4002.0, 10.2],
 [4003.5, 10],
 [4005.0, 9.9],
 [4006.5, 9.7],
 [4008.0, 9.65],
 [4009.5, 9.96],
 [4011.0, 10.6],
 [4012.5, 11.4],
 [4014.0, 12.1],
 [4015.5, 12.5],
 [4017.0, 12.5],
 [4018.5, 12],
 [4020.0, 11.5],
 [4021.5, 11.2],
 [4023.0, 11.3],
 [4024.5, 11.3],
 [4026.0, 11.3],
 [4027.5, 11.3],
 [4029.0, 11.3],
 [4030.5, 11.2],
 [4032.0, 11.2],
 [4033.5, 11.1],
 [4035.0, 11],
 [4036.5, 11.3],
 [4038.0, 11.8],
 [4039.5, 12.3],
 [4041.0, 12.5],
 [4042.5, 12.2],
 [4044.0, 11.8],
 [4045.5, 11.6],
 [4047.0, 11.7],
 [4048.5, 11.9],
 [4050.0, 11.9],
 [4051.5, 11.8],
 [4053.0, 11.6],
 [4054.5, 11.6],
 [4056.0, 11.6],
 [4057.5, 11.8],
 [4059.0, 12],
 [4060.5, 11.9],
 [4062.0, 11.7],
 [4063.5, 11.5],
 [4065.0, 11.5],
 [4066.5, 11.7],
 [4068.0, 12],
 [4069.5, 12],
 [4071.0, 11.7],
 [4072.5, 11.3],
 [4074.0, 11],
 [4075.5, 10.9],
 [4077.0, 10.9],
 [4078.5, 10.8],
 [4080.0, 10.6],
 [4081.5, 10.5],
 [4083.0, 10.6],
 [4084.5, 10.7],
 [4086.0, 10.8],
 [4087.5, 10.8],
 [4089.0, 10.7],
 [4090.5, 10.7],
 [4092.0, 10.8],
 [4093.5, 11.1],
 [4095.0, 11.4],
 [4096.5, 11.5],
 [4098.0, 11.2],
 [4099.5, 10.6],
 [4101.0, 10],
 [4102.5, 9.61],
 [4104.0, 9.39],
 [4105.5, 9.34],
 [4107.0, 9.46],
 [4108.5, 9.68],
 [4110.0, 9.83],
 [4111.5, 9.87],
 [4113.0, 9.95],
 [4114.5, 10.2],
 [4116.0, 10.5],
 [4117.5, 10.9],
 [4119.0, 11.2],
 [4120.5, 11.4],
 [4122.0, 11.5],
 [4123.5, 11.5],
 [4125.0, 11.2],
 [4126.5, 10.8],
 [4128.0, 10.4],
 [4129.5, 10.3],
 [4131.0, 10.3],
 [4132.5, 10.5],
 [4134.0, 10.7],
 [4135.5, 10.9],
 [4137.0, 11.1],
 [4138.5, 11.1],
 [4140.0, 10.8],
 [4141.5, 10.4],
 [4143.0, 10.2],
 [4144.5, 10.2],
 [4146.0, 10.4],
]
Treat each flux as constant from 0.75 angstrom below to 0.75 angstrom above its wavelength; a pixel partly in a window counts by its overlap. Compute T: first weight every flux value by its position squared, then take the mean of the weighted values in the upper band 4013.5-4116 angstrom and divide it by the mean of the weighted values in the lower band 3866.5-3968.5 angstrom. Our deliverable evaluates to 1.0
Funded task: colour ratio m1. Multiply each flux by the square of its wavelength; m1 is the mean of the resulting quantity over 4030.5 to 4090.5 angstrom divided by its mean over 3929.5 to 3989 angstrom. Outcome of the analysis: 1.1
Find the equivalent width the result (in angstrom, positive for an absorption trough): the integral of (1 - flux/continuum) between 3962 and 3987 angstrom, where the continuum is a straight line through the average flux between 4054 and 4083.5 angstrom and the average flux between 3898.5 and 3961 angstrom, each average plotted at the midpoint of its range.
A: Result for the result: 3.1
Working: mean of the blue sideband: 11.6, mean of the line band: 10.1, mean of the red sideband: 11.4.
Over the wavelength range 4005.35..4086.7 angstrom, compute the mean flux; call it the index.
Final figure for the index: 11.4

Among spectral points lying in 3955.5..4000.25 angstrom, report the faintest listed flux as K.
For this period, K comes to 9.42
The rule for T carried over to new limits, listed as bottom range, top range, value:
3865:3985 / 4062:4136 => 1.03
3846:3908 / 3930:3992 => 0.94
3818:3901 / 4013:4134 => 1.05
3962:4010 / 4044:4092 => 1.13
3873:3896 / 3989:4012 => 1.00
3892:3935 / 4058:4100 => 1.04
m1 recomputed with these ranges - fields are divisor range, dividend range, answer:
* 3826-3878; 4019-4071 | 1.05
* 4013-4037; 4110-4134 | 0.97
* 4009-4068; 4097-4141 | 0.94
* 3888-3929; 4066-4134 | 1.01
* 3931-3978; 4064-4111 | 1.07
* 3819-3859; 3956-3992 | 0.98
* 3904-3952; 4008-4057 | 1.04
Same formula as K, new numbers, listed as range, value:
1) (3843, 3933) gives 10.2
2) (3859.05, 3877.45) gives 12.1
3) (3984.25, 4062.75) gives 9.65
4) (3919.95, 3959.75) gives 10.5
